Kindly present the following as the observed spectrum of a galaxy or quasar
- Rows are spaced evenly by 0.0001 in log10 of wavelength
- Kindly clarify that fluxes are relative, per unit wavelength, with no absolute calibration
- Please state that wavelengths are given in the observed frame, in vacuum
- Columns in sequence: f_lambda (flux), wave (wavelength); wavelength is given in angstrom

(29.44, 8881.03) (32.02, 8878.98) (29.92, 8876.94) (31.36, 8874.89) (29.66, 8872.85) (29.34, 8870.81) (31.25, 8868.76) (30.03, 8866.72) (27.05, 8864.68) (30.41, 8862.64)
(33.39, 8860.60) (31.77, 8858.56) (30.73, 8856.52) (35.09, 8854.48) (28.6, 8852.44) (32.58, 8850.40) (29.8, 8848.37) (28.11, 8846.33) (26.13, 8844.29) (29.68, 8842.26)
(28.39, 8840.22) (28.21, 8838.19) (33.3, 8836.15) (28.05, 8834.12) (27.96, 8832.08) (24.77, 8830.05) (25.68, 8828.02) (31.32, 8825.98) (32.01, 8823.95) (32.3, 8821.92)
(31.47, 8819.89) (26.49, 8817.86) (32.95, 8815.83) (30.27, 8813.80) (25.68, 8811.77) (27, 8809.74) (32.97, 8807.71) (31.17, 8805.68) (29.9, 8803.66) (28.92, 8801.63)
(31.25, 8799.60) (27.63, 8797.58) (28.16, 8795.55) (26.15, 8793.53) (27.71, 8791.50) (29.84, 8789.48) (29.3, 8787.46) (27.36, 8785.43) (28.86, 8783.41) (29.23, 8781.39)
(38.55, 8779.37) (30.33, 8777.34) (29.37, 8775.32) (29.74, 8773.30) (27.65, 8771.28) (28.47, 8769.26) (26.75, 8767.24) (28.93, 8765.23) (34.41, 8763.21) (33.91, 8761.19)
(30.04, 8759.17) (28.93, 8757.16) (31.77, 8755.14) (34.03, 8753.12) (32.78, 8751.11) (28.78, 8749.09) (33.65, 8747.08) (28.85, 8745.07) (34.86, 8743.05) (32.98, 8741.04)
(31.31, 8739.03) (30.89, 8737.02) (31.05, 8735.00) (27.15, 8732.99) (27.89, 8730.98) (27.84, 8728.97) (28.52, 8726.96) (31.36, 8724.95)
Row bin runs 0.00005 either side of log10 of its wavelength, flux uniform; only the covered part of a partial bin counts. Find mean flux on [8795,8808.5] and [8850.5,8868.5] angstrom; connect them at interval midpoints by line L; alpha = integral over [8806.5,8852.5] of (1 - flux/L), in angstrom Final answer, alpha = 1.8 angstrom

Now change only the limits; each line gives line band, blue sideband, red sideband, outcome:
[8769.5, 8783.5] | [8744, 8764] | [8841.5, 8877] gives 0.4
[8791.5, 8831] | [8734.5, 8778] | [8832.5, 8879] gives 1.6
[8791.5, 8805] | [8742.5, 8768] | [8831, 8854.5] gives 0.8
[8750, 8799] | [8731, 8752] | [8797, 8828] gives 0.9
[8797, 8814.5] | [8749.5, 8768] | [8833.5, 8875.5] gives 0.7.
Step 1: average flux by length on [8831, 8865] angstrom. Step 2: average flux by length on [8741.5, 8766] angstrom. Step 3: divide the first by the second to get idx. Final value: 0.94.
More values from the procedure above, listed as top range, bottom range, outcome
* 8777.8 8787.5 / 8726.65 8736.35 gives 1.08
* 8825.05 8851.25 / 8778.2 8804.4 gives 0.98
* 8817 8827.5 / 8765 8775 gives 1.08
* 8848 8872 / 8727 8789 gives 1.01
